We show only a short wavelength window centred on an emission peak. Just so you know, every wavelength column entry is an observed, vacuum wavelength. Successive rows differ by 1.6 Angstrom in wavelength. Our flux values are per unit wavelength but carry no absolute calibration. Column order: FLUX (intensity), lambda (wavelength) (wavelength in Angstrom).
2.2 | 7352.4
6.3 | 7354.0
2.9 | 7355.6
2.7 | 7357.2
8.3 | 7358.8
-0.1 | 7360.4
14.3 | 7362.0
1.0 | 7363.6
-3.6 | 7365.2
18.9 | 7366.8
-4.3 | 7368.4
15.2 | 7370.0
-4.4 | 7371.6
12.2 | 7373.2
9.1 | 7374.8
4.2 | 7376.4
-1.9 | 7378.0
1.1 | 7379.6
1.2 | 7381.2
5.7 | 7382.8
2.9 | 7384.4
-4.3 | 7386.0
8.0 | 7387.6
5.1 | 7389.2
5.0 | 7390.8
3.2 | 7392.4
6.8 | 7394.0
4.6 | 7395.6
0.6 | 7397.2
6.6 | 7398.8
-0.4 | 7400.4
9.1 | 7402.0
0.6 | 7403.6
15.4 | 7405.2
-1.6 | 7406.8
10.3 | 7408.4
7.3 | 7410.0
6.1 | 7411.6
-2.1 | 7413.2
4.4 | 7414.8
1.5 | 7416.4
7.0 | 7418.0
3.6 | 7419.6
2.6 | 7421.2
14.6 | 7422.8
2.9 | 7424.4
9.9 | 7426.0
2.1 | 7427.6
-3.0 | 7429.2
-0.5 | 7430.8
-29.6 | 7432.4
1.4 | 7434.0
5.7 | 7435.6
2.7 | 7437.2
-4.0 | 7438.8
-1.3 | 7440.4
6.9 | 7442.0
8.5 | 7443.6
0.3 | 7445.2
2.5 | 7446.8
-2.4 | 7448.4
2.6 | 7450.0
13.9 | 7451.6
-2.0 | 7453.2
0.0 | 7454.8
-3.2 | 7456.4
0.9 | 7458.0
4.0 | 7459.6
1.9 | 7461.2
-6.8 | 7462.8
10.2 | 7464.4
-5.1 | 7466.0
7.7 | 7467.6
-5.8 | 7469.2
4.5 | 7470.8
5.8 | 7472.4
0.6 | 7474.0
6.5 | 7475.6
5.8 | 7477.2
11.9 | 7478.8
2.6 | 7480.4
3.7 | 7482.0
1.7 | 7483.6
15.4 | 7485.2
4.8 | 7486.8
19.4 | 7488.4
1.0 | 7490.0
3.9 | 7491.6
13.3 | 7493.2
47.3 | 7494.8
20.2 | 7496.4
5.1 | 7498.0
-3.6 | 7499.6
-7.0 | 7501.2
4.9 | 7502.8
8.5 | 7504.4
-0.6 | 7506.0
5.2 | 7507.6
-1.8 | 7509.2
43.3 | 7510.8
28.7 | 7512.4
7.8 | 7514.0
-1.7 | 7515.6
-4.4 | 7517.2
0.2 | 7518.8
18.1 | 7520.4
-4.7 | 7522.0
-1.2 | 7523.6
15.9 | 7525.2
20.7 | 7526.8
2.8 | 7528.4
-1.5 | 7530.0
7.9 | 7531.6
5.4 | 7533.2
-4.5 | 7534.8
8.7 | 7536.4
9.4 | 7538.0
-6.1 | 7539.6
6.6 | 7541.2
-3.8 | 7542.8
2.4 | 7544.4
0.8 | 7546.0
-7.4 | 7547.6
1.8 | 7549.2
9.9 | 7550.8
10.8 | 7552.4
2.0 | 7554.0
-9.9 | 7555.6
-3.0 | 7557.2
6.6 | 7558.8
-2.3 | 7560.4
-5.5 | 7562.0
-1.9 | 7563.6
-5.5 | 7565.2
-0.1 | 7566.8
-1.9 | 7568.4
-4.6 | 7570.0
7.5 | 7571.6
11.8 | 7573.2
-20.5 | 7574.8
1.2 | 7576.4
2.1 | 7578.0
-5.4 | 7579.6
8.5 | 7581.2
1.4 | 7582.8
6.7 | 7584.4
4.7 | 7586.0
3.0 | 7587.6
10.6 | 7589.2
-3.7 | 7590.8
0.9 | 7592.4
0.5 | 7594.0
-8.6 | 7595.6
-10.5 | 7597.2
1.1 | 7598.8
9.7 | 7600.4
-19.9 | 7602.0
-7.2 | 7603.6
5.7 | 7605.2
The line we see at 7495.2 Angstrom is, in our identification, [S II] 6716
